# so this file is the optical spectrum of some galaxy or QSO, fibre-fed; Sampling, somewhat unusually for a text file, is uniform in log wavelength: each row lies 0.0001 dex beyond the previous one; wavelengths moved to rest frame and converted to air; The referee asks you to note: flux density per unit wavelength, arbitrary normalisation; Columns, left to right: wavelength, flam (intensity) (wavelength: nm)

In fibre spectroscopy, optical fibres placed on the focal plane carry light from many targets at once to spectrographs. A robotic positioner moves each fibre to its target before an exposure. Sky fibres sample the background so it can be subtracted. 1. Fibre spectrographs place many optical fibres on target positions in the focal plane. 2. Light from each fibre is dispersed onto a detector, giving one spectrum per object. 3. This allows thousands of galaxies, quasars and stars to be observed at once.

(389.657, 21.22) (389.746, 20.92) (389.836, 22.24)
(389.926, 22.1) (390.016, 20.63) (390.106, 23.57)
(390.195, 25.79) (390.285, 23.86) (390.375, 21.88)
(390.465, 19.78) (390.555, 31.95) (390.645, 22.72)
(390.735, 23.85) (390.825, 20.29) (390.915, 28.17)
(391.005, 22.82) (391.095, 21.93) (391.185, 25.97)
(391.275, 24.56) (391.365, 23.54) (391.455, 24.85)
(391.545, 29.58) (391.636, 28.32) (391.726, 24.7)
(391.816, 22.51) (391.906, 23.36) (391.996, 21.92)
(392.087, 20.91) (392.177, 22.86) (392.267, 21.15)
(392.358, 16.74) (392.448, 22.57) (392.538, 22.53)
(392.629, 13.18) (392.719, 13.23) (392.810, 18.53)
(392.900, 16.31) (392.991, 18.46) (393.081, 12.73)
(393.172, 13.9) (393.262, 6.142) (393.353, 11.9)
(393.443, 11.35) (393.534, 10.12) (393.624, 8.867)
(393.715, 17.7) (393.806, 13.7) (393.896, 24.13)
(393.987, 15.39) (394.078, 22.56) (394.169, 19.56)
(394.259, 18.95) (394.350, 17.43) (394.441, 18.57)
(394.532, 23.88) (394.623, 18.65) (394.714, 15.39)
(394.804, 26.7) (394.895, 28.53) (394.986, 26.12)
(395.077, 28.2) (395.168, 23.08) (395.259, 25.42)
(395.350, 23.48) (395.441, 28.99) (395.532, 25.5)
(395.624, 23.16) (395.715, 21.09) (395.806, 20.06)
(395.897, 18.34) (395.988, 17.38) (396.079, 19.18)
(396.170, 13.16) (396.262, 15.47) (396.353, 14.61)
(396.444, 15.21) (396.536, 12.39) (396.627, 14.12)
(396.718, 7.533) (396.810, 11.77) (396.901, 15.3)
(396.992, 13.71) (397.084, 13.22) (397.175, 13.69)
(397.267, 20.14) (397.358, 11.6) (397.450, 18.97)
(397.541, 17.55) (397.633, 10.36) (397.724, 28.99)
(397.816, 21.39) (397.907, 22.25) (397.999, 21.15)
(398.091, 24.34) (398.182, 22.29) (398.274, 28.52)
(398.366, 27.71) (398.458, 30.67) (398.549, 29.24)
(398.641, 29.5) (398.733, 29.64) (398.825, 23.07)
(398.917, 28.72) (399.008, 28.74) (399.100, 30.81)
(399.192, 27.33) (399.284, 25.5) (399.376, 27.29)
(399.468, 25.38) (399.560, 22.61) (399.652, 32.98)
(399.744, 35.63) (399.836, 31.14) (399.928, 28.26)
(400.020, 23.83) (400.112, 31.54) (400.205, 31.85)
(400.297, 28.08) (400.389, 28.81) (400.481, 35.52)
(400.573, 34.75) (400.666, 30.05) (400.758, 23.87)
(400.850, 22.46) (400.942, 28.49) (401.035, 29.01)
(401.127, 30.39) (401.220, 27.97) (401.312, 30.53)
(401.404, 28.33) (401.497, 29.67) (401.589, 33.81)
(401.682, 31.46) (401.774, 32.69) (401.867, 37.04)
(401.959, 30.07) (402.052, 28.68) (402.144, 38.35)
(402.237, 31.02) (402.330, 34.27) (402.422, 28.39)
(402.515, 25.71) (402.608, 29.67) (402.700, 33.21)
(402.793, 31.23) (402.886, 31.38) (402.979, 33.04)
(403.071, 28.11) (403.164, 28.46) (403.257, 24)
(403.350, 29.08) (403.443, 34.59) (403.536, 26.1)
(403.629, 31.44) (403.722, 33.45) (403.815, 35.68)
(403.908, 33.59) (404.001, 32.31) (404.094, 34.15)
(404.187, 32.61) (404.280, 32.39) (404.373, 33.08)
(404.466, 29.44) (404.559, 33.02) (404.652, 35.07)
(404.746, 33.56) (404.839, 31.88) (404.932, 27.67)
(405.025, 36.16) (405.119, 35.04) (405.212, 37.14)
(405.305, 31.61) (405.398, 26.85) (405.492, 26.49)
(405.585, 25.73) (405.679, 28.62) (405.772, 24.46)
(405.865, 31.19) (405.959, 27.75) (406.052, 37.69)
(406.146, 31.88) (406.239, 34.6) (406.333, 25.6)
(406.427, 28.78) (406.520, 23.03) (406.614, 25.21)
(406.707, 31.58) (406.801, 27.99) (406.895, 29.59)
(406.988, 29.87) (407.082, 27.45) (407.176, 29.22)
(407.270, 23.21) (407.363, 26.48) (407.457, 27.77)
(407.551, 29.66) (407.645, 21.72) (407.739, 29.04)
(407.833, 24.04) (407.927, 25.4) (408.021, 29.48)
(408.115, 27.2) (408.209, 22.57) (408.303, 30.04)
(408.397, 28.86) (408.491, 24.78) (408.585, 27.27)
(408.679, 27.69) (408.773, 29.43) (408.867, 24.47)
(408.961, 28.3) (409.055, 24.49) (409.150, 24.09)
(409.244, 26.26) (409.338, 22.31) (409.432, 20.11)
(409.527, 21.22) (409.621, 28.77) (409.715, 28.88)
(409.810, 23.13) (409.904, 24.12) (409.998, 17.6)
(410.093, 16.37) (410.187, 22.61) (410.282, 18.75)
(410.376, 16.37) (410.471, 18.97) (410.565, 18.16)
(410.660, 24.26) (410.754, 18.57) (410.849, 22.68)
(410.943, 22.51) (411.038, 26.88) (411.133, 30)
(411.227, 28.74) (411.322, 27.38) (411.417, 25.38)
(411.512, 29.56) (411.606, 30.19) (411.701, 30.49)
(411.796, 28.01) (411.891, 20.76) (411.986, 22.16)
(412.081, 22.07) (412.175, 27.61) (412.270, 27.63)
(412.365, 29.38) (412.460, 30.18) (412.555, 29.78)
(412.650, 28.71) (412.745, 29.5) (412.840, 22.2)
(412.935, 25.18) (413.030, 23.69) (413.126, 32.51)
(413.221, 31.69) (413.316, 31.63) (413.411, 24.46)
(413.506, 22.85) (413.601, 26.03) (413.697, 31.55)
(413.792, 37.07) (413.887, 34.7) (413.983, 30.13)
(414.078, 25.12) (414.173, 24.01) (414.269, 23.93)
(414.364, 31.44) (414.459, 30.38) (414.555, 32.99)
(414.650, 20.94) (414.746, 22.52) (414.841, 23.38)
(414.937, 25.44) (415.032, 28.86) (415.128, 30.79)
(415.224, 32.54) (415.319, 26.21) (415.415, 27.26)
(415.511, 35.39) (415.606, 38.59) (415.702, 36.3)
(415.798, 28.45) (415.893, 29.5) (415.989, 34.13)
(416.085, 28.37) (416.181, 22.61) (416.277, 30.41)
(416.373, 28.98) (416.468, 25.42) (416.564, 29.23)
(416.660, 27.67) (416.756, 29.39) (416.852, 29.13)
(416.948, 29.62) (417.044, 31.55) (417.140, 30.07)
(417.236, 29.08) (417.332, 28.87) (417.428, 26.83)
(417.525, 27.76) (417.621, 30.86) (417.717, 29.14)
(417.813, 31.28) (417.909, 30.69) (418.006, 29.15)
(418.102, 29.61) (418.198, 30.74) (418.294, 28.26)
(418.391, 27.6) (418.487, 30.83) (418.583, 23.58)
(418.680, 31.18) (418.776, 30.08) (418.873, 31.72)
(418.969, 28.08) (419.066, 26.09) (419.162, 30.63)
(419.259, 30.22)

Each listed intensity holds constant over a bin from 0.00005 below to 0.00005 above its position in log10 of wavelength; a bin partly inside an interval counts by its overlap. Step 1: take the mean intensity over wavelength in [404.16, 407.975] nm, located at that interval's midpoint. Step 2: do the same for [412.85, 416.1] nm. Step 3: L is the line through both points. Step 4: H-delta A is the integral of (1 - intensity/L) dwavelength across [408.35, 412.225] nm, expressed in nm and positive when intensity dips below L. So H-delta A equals 0.64 nm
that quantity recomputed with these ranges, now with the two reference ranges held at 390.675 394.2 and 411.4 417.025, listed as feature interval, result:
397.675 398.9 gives -0.23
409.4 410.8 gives 0.29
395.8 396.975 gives 0.35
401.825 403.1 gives -0.42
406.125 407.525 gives -0.15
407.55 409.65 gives 0.02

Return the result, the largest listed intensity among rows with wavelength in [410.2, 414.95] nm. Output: 37.07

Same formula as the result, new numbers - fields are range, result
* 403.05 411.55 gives 37.69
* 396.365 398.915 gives 30.67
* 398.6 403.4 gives 38.35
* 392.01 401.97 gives 37.04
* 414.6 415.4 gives 32.54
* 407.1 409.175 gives 30.04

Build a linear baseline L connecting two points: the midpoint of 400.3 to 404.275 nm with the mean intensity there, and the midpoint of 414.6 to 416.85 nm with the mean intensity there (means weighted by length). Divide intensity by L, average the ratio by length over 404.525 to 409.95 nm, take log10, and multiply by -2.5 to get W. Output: 0.08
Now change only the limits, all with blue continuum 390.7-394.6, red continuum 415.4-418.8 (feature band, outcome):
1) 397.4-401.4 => -0.21 mag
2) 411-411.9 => -0.03 mag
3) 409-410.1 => 0.14 mag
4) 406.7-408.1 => -0.07 mag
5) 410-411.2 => 0.26 mag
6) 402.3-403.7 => -0.25 mag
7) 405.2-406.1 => -0.18 mag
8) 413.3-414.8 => 0.01 mag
